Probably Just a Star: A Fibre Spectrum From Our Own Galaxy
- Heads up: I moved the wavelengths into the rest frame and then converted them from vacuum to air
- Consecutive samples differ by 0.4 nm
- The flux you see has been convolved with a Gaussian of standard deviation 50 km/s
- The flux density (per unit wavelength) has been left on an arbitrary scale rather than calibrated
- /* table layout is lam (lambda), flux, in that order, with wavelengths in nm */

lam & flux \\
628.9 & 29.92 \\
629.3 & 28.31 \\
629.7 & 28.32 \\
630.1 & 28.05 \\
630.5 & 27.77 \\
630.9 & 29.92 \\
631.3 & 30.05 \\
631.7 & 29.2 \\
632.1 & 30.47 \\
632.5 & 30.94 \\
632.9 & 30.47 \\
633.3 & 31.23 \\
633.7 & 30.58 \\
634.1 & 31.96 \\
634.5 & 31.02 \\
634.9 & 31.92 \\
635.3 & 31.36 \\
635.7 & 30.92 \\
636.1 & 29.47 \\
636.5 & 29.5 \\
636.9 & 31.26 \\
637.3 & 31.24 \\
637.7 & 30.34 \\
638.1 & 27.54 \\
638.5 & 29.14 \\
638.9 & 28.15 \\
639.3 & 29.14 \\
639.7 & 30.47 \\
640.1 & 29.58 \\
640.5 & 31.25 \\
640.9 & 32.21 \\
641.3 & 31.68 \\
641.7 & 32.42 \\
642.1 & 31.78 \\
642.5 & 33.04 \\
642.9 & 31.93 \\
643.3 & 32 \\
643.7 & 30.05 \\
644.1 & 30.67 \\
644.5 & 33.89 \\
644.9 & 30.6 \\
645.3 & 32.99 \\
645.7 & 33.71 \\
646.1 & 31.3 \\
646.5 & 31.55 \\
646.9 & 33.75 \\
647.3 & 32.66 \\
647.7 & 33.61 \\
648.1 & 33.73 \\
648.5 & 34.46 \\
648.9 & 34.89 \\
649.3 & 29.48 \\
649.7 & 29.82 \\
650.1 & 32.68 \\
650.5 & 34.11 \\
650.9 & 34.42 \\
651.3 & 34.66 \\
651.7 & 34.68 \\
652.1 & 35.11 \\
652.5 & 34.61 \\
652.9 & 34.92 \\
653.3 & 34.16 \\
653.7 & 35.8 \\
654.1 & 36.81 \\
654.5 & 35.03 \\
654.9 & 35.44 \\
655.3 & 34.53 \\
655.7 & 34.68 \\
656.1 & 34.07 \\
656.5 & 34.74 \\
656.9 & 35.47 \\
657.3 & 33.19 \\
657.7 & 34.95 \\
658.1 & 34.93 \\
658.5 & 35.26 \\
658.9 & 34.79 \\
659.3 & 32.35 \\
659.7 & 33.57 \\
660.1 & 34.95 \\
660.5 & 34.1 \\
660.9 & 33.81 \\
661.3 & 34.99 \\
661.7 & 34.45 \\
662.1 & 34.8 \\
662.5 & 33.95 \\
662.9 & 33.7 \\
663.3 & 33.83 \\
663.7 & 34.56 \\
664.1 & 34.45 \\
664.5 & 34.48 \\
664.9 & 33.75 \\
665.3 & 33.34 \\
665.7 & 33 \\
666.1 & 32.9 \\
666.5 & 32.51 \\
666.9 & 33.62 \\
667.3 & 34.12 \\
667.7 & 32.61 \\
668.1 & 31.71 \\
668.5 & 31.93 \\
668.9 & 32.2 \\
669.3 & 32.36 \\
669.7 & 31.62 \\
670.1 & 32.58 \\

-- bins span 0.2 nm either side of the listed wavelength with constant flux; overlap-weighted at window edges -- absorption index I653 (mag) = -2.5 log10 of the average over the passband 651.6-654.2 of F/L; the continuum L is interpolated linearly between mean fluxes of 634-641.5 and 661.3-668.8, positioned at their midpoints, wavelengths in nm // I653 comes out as -0.10 mag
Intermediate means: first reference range 30.4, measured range 35.1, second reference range 33.6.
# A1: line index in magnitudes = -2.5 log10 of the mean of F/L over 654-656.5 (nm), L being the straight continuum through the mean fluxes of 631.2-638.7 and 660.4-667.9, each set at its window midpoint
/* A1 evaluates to -0.07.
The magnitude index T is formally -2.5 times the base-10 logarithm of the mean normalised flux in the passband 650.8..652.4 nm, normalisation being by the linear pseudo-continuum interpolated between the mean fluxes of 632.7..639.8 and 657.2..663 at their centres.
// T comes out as -0.060 mag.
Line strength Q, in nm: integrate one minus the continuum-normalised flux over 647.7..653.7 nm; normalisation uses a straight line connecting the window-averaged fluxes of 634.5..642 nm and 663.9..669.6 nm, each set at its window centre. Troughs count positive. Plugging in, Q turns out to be -0.41 nm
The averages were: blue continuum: 30.5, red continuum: 33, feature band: 33.8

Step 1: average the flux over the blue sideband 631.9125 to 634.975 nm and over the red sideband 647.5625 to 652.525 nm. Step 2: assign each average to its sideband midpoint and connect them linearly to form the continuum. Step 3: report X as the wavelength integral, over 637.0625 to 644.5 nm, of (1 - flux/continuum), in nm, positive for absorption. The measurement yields 0.31 nm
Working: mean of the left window 31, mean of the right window 33.5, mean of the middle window 30.8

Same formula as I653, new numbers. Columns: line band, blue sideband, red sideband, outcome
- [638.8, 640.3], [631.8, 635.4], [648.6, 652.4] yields 0.087 mag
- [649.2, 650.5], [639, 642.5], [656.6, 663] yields 0.047 mag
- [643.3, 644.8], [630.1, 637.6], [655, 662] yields 0.019 mag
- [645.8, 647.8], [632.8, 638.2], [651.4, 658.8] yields 0.018 mag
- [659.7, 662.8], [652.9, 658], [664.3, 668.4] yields -0.012 mag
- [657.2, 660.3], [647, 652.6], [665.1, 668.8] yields -0.037 mag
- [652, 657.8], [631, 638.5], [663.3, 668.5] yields -0.082 mag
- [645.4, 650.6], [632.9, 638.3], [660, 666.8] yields -0.021 mag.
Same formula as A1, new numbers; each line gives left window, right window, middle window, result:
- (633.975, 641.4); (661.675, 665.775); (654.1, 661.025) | -0.04 mag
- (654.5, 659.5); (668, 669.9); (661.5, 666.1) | -0.03 mag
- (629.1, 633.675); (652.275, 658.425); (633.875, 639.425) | 0.02 mag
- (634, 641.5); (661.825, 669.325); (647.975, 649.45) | -0.06 mag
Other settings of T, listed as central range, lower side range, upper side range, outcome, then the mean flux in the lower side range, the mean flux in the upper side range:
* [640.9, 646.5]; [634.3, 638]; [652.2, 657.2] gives 0.01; 30.7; 35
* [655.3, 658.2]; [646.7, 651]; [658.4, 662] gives -0.02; 33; 34.2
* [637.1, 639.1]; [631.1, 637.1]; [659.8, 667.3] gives 0.07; 30.7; 34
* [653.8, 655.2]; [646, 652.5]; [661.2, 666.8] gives -0.07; 33.3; 33.9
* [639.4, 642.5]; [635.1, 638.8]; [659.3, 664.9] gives -0.02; 30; 34.2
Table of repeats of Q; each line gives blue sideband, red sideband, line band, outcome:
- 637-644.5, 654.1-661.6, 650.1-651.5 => -0.05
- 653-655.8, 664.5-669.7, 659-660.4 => 0.02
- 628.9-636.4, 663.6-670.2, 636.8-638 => -0.01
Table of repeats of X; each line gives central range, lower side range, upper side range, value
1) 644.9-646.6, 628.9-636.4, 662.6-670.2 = -0.052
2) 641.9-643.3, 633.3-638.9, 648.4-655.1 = -0.010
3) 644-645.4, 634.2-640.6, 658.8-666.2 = -0.036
